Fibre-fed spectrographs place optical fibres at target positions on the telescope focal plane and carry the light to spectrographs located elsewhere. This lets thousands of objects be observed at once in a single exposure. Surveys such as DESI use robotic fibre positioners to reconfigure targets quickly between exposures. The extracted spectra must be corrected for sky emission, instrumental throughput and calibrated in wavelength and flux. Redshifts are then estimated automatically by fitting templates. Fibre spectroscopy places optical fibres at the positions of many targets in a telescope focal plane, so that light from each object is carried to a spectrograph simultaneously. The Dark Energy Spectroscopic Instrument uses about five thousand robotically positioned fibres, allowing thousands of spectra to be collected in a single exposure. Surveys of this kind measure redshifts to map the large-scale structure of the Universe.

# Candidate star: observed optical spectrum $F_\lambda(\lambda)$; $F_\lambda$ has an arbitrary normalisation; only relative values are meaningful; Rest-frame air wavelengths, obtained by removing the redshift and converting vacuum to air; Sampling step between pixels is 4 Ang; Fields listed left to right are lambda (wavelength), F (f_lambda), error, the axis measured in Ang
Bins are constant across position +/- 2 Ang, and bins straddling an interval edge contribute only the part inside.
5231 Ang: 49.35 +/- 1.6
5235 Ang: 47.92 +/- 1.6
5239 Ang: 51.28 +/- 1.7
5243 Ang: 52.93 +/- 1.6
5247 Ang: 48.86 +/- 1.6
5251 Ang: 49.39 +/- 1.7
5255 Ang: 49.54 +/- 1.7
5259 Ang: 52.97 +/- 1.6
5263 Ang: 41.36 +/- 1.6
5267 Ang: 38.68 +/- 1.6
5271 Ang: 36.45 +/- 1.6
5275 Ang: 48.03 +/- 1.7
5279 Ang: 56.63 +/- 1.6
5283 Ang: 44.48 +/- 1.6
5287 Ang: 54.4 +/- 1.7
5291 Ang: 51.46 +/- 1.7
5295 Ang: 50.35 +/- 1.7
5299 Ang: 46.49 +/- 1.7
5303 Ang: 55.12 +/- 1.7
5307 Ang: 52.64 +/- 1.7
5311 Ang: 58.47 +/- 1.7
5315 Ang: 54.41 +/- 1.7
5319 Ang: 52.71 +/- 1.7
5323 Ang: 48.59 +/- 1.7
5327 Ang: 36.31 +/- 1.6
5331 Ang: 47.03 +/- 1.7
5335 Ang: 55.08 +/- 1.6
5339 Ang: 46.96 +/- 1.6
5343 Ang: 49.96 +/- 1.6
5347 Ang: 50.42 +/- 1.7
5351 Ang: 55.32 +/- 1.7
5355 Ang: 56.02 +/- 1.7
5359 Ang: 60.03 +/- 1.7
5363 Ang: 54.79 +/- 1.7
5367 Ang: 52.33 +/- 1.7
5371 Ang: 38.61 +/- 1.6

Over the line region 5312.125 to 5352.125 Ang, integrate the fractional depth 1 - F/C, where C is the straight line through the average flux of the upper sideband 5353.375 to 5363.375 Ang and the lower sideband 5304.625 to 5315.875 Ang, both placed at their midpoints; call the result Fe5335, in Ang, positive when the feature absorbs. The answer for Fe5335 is 4.6 Ang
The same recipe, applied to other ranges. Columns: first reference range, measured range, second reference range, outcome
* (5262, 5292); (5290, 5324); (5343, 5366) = -1.88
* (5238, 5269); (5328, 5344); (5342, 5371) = 1.00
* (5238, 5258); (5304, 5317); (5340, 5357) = -0.85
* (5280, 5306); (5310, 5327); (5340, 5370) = 0.18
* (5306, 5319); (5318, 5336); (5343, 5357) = 2.34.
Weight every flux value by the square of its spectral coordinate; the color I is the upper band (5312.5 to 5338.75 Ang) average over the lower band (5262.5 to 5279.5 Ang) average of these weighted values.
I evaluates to 1.15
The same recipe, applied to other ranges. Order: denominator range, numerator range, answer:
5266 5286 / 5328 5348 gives 1.10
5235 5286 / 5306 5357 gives 1.10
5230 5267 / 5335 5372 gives 1.11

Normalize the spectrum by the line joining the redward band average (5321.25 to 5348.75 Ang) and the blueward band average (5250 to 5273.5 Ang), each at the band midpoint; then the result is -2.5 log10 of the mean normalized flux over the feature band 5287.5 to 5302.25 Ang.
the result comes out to -0.10 mag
